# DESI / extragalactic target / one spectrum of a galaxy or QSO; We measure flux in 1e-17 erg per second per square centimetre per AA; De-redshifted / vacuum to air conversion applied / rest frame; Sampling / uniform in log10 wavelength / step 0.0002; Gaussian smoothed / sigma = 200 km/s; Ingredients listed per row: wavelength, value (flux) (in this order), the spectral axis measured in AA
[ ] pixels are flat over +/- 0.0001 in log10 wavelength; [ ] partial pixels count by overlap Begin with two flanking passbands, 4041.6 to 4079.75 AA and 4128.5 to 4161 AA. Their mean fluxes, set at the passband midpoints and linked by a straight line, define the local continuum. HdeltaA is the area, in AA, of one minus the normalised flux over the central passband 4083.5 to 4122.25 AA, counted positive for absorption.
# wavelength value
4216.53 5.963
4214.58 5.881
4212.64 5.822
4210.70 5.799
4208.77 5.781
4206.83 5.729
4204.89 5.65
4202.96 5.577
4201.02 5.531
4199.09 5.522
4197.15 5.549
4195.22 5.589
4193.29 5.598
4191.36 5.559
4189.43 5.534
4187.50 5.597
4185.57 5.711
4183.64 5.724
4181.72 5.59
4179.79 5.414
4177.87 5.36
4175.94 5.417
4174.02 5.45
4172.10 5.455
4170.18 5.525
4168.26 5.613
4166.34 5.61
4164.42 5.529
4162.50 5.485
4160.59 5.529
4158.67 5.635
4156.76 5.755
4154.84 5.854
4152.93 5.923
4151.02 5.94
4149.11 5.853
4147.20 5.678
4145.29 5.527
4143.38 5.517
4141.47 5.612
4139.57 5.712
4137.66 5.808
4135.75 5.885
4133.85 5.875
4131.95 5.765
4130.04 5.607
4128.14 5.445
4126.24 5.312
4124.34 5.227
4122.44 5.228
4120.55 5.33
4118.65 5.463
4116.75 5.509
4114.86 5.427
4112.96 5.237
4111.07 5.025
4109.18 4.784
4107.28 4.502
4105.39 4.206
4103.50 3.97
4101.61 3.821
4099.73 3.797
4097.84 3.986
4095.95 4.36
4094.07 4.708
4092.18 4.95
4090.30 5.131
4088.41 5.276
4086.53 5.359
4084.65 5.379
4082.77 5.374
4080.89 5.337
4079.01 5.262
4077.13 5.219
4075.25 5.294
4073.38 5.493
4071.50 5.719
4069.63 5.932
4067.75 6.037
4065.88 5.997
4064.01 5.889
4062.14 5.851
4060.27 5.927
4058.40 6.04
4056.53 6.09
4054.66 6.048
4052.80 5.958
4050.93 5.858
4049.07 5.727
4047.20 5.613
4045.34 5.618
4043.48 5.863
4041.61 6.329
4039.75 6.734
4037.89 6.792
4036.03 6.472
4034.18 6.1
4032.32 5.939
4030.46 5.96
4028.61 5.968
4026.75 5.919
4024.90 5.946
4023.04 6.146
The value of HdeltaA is 6.3 AA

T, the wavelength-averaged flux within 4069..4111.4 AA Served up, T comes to 4.9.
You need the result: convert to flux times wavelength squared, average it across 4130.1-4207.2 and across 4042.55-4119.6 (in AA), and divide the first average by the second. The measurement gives 1.11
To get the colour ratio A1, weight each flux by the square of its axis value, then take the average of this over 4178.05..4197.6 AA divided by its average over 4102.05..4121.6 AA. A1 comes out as 1.18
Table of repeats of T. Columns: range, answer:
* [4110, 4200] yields 5.56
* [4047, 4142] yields 5.34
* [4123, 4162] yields 5.67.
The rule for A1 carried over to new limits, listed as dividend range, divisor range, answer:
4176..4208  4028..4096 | 1.04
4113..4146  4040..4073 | 0.97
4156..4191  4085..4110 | 1.27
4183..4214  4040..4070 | 1.02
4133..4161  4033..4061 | 0.99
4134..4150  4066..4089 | 1.07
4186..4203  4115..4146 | 1.03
